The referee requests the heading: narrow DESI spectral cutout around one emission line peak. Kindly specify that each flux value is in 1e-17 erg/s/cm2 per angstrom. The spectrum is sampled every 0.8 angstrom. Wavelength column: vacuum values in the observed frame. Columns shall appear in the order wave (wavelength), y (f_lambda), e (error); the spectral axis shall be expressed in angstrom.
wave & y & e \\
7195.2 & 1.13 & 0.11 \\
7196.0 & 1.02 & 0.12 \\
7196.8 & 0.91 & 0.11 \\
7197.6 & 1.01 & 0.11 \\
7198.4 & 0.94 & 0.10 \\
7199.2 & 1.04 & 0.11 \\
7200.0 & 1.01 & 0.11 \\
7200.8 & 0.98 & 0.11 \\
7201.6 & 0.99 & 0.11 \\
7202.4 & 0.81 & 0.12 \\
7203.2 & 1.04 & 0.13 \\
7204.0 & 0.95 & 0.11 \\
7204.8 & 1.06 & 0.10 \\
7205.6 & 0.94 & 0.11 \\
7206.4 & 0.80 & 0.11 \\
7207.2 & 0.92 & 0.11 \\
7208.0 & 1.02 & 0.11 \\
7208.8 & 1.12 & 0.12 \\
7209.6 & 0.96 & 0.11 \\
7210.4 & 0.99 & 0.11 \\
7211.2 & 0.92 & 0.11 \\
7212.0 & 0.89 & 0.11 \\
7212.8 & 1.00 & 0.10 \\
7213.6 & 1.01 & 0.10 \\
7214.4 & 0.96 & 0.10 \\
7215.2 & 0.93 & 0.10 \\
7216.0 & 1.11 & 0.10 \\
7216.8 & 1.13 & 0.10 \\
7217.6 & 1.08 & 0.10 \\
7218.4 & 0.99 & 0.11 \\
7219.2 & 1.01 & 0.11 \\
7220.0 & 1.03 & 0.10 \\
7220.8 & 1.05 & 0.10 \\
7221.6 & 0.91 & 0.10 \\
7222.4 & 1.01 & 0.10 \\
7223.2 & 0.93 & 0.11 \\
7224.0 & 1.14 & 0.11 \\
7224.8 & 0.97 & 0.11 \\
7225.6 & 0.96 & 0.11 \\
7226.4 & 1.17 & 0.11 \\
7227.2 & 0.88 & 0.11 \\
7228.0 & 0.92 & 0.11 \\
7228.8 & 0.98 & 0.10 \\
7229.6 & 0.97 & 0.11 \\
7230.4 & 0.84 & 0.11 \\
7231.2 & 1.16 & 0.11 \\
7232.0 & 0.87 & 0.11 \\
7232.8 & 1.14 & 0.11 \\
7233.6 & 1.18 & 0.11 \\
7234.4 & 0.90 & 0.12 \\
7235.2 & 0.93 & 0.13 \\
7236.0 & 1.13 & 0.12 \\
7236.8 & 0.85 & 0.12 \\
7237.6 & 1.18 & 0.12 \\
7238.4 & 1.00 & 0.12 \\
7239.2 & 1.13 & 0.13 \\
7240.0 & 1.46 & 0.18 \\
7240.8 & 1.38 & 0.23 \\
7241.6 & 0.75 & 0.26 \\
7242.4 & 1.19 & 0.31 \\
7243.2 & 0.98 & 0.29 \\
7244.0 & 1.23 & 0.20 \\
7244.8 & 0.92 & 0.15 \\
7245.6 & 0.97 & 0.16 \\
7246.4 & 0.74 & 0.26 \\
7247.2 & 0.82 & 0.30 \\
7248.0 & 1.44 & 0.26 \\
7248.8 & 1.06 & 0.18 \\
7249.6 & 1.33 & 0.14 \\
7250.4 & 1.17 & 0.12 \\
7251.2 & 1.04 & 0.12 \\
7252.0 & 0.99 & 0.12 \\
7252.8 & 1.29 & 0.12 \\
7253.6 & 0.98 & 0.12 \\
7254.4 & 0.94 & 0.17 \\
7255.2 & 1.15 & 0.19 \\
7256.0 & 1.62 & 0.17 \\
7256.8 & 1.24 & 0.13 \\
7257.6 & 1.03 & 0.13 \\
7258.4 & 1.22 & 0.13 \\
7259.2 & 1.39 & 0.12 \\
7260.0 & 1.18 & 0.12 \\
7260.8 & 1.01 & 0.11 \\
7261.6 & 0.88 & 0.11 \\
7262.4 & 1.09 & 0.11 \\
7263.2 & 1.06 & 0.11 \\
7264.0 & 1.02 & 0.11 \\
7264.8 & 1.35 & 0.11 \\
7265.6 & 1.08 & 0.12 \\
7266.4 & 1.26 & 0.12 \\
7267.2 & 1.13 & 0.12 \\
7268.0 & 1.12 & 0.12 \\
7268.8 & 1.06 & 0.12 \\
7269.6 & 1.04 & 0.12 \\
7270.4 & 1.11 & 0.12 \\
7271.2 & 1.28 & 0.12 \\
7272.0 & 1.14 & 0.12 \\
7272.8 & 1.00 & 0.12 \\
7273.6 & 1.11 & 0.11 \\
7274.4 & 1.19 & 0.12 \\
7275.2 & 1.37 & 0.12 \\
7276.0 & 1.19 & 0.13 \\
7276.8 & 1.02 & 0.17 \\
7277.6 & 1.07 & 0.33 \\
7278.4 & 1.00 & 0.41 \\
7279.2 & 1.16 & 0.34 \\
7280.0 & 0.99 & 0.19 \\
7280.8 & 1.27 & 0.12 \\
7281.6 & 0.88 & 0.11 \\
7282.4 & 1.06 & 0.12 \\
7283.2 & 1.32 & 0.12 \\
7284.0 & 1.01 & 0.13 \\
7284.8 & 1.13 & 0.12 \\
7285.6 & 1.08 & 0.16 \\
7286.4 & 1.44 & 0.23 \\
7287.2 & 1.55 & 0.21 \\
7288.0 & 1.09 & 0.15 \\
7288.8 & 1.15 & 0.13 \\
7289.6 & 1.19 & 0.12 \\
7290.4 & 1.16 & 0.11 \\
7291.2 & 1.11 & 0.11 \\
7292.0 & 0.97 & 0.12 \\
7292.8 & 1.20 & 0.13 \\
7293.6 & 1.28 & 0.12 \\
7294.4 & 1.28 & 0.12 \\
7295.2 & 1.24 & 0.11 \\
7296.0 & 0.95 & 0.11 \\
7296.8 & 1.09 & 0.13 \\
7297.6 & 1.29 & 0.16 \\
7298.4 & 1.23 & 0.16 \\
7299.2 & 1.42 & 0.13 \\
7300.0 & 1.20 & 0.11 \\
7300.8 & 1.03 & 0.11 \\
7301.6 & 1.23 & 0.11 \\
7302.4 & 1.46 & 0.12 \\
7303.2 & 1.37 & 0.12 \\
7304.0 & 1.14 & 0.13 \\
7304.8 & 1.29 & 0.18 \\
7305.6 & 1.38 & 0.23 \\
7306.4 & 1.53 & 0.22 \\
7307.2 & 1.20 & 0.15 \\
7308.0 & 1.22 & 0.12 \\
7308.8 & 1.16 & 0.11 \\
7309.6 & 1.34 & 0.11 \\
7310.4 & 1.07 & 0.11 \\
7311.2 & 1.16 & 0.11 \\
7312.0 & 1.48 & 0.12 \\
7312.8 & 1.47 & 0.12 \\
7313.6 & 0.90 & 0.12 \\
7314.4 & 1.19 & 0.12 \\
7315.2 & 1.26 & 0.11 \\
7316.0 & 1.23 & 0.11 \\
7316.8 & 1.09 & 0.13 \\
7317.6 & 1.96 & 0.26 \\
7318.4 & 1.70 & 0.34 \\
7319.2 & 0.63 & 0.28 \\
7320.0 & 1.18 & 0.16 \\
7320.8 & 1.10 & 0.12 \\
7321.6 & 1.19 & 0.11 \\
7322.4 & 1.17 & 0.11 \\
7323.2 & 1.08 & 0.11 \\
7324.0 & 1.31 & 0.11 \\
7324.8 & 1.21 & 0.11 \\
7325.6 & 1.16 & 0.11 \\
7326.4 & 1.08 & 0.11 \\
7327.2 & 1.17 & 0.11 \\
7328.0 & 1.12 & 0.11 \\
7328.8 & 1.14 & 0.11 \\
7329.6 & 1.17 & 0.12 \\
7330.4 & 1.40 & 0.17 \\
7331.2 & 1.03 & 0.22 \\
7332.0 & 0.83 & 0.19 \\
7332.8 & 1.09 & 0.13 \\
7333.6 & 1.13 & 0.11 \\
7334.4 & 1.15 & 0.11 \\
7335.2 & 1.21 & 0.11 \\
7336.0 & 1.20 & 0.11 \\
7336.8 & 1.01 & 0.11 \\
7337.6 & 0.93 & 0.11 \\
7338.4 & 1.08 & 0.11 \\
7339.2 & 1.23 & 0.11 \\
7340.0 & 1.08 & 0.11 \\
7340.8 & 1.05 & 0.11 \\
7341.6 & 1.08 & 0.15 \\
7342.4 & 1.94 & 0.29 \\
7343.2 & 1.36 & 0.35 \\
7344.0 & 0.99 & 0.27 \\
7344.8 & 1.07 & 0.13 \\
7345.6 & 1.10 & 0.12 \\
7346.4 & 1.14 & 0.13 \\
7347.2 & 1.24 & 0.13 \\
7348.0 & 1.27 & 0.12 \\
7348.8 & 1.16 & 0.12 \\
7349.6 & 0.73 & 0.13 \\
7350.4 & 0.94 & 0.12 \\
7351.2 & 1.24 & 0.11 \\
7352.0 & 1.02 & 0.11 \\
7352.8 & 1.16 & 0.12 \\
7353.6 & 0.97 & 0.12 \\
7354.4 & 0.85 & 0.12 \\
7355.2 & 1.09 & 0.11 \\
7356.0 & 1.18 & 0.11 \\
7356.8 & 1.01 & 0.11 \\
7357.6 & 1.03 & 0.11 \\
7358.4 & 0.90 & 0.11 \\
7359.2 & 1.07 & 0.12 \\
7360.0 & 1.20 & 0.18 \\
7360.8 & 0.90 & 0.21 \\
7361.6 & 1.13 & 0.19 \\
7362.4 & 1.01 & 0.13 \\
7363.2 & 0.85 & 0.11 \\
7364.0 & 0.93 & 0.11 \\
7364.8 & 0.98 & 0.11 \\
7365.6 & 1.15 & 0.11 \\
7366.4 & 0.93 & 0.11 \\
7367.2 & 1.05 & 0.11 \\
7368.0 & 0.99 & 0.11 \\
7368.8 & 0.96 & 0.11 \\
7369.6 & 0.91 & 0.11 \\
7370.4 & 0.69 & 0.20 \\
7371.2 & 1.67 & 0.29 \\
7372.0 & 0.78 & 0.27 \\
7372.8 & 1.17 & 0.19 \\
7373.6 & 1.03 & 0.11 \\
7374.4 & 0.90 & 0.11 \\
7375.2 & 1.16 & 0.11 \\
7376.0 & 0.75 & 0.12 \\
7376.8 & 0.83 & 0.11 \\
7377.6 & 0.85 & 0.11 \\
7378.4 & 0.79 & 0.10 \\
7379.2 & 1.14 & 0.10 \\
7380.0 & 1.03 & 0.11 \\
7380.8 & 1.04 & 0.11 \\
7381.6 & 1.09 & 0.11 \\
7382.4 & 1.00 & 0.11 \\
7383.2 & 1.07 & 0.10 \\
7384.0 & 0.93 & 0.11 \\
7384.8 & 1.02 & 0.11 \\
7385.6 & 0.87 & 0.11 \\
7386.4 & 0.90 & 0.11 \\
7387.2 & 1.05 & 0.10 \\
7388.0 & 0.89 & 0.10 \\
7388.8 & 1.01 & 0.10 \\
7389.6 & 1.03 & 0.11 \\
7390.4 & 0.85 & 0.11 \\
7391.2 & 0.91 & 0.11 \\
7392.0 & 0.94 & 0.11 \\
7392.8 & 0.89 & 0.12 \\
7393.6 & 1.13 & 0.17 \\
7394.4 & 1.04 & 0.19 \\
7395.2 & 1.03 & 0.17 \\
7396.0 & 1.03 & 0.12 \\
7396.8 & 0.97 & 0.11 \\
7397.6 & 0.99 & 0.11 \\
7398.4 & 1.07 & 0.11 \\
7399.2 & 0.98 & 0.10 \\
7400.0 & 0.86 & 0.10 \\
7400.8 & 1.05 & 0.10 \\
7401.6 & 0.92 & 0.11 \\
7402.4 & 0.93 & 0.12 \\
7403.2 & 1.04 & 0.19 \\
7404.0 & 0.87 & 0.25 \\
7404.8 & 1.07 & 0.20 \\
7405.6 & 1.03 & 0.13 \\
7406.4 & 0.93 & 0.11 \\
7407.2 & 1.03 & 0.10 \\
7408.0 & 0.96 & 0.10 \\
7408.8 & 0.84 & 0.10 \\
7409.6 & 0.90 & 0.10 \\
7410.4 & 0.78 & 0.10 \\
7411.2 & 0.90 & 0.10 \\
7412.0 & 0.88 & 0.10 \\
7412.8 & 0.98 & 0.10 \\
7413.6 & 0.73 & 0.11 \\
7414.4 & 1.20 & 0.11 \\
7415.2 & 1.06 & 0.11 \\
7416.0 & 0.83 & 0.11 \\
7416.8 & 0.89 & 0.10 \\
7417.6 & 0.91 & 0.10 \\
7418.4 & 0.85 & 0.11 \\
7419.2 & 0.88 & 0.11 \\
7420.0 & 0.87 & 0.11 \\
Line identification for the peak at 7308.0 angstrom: C III] 1909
